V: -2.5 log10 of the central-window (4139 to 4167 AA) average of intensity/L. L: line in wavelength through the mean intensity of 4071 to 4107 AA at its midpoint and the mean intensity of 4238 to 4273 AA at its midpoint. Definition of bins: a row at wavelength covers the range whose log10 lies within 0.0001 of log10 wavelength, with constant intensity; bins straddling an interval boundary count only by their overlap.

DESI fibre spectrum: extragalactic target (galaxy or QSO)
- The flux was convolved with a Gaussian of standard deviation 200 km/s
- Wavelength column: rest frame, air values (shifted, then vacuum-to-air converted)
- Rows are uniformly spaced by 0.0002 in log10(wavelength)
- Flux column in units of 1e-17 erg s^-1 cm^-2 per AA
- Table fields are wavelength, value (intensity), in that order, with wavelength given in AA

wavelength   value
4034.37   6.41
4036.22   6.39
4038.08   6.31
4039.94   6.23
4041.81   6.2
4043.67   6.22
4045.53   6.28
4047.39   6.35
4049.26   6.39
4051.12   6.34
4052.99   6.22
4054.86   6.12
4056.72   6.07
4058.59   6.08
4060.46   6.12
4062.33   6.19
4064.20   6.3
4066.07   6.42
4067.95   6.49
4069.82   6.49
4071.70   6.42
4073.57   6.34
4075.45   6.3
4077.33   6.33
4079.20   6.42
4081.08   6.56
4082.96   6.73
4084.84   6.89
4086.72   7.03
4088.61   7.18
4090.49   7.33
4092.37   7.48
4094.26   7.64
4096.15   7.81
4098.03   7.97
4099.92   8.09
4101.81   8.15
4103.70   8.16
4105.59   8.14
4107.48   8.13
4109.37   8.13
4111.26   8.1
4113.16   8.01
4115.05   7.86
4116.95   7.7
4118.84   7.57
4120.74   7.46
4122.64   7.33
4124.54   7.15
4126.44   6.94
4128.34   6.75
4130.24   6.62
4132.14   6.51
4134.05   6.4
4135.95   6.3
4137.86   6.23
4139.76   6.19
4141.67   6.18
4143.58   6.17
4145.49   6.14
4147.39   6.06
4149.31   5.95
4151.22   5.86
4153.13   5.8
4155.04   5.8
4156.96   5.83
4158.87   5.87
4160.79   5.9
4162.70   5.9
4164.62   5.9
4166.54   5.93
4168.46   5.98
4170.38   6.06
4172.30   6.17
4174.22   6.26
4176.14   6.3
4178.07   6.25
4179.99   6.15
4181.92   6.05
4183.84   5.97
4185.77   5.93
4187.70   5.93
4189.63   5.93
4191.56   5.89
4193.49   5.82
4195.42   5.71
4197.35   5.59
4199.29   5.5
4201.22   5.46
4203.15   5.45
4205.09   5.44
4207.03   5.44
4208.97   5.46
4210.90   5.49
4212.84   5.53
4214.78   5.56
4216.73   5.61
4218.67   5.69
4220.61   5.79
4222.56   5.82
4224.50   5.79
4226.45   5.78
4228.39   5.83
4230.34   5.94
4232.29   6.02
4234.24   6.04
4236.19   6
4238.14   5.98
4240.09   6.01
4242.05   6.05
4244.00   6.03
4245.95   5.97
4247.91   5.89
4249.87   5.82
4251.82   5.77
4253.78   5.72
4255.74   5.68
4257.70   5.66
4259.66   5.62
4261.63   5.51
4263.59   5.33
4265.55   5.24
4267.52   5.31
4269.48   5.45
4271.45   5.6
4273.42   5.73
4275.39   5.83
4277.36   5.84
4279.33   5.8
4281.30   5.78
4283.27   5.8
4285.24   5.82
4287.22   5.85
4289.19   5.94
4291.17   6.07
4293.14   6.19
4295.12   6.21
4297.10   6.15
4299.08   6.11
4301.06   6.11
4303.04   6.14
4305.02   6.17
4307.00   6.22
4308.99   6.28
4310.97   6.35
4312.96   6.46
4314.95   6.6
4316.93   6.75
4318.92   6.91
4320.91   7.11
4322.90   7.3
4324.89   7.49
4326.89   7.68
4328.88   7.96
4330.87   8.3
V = 0.117 mag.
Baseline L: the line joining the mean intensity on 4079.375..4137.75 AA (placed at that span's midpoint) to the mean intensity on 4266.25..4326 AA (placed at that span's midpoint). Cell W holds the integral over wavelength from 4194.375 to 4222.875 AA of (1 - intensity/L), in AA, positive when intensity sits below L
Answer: 5.0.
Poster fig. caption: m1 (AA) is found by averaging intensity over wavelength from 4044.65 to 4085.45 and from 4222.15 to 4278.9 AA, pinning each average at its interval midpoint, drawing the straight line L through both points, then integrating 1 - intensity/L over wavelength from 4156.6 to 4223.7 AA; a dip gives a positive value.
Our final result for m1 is 1.6 AA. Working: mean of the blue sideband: 6.35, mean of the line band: 5.82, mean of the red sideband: 5.77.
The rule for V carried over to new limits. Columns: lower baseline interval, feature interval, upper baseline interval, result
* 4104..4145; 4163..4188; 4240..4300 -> 0.10 mag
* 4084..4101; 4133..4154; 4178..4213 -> 0.09 mag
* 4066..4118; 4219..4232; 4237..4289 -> 0.05 mag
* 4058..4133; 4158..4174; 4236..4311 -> 0.11 mag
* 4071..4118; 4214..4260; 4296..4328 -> 0.18 mag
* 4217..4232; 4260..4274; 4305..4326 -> 0.15 mag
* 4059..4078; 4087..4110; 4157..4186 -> -0.24 mag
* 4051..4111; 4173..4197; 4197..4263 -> 0.02 mag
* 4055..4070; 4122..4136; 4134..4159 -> -0.11 mag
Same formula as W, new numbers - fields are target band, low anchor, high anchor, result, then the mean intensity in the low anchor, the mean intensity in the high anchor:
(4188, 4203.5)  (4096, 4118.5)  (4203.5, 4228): 0.95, 8.02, 5.62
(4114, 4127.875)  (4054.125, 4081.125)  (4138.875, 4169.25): -2.99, 6.31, 5.96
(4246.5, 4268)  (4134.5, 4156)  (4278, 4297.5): 1.33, 6.07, 5.95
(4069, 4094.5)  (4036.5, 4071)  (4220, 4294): -2.35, 6.27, 5.8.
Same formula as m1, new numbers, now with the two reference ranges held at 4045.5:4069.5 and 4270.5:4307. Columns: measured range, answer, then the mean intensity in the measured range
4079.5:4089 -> -0.91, 6.83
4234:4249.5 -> 0.09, 5.99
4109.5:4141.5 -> -4.65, 7.07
